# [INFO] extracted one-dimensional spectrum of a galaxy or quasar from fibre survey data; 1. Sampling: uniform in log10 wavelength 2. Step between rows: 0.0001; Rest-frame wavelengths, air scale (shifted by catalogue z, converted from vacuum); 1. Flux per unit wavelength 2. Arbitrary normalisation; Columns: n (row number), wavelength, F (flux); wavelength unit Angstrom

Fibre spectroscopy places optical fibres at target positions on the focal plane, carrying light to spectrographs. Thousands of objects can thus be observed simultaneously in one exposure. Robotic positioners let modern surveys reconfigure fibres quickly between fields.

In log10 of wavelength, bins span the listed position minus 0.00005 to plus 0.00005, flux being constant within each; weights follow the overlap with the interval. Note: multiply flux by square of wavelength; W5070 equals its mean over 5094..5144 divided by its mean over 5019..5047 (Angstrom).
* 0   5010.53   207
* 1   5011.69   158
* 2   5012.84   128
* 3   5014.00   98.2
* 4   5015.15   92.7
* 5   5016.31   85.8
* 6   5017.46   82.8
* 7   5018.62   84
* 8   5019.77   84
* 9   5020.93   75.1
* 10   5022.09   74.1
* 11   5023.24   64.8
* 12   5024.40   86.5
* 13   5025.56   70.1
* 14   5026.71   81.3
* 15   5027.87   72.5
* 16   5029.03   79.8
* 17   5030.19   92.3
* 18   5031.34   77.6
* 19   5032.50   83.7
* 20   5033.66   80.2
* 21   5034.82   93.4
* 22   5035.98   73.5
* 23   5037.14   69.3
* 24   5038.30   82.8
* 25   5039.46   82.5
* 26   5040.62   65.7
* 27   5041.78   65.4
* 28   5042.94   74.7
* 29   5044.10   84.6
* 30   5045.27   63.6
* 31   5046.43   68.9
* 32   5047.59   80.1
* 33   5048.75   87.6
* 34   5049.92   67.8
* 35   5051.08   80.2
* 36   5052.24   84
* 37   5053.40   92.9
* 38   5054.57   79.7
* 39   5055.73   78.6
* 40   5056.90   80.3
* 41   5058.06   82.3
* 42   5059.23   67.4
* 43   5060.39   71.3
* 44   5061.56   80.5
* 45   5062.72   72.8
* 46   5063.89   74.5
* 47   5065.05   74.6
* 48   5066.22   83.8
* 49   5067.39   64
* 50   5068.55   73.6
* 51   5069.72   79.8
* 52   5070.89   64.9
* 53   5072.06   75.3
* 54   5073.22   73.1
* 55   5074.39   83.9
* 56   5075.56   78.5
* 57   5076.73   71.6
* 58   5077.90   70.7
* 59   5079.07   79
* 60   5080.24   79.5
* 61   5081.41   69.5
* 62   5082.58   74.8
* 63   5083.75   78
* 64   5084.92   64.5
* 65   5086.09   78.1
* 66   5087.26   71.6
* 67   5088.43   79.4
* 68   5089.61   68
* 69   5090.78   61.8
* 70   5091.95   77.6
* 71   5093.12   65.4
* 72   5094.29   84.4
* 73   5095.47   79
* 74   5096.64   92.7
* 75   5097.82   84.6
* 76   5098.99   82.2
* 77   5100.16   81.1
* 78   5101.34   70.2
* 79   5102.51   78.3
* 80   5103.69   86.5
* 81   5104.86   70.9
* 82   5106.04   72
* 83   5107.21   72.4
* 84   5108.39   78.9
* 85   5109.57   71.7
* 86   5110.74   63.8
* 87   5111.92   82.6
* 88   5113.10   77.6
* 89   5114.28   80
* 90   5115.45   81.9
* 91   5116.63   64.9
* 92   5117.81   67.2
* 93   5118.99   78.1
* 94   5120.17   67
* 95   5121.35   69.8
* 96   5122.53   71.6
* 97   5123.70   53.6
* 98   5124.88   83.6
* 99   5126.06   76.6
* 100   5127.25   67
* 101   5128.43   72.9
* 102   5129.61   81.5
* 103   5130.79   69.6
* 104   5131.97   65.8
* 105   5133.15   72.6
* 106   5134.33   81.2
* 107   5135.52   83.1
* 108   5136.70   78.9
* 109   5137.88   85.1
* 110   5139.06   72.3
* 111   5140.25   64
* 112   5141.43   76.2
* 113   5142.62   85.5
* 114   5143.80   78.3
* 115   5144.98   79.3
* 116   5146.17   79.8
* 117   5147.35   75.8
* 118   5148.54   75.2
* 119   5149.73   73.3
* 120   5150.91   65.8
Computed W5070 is 1.0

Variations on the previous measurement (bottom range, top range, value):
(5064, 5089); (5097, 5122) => 1.02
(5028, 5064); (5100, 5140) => 0.98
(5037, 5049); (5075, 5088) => 1.01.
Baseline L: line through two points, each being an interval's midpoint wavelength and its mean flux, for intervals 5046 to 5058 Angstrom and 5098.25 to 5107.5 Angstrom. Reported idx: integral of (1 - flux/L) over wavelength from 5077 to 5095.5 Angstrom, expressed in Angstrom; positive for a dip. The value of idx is 1.1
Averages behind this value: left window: 80.3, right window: 77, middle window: 73.6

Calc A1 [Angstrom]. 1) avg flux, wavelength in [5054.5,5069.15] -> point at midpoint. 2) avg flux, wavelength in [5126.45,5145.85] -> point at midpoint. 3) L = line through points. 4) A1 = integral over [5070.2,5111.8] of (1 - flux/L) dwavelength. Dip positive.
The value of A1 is 0.2 Angstrom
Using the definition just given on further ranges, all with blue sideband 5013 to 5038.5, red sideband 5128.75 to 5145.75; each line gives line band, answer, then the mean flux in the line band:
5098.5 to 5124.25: 1.37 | 73.8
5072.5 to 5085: 0.65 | 75.3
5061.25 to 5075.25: 0.85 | 75.1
